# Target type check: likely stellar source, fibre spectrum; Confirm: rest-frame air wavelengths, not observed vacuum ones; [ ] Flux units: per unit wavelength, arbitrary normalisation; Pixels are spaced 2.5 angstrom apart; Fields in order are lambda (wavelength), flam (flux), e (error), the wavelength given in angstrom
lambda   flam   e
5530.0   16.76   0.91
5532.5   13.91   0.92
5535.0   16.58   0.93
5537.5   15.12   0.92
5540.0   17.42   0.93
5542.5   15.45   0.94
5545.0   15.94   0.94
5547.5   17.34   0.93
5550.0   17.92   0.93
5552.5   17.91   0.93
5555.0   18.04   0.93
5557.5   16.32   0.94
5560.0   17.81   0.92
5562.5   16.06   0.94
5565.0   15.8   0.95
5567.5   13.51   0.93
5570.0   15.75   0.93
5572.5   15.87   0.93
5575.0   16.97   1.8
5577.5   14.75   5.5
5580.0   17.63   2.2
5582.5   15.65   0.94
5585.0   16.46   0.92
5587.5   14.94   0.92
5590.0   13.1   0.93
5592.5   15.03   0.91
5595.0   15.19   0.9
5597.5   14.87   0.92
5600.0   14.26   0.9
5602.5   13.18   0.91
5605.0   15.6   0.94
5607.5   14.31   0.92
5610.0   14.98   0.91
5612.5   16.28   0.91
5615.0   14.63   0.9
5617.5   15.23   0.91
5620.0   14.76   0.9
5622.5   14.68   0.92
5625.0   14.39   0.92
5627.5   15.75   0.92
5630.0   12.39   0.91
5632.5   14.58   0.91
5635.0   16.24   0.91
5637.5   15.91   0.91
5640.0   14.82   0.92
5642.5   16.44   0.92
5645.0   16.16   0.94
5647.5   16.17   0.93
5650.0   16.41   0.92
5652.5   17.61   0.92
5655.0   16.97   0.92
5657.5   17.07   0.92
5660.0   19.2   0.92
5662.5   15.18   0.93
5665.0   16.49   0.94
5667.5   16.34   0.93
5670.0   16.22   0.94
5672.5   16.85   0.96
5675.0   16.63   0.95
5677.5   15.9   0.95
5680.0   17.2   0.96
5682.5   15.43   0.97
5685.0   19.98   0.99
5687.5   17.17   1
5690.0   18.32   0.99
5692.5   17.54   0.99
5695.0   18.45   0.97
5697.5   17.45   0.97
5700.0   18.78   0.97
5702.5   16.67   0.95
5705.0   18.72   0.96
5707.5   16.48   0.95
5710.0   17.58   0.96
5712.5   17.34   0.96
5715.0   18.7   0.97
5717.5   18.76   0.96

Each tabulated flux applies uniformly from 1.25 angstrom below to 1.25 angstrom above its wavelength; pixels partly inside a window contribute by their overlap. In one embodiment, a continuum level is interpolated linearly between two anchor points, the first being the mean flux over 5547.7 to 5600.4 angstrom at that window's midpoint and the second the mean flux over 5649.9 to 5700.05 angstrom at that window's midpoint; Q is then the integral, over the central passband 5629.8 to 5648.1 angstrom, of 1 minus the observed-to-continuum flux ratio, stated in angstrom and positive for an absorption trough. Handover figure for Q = 1.38 angstrom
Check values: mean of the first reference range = 16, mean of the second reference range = 17.2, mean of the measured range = 15.5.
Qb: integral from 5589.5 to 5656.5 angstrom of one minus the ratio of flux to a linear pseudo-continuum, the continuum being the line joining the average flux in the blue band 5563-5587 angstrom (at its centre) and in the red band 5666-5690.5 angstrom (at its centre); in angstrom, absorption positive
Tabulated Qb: 4.6 angstrom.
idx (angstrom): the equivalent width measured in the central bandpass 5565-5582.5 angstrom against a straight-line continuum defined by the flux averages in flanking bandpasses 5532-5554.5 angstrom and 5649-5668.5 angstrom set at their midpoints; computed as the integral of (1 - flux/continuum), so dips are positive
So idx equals 0.9 angstrom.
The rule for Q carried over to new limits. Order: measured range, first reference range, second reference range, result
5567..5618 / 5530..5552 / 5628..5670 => 3.3 angstrom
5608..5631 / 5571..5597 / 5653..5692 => 1.9 angstrom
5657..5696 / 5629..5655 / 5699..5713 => -0.9 angstrom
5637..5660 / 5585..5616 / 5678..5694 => -0.3 angstrom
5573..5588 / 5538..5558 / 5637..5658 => 0.6 angstrom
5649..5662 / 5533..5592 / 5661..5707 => -0.3 angstrom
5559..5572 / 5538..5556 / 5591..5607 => 0.4 angstrom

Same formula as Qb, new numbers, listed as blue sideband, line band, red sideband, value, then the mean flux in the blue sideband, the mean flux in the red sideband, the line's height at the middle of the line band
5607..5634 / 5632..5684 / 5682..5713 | -0.7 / 14.8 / 17.7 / 16.2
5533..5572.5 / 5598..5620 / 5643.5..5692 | 2.4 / 16.4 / 16.9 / 16.7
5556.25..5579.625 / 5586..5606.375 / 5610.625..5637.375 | 1.2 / 15.9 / 14.9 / 15.4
